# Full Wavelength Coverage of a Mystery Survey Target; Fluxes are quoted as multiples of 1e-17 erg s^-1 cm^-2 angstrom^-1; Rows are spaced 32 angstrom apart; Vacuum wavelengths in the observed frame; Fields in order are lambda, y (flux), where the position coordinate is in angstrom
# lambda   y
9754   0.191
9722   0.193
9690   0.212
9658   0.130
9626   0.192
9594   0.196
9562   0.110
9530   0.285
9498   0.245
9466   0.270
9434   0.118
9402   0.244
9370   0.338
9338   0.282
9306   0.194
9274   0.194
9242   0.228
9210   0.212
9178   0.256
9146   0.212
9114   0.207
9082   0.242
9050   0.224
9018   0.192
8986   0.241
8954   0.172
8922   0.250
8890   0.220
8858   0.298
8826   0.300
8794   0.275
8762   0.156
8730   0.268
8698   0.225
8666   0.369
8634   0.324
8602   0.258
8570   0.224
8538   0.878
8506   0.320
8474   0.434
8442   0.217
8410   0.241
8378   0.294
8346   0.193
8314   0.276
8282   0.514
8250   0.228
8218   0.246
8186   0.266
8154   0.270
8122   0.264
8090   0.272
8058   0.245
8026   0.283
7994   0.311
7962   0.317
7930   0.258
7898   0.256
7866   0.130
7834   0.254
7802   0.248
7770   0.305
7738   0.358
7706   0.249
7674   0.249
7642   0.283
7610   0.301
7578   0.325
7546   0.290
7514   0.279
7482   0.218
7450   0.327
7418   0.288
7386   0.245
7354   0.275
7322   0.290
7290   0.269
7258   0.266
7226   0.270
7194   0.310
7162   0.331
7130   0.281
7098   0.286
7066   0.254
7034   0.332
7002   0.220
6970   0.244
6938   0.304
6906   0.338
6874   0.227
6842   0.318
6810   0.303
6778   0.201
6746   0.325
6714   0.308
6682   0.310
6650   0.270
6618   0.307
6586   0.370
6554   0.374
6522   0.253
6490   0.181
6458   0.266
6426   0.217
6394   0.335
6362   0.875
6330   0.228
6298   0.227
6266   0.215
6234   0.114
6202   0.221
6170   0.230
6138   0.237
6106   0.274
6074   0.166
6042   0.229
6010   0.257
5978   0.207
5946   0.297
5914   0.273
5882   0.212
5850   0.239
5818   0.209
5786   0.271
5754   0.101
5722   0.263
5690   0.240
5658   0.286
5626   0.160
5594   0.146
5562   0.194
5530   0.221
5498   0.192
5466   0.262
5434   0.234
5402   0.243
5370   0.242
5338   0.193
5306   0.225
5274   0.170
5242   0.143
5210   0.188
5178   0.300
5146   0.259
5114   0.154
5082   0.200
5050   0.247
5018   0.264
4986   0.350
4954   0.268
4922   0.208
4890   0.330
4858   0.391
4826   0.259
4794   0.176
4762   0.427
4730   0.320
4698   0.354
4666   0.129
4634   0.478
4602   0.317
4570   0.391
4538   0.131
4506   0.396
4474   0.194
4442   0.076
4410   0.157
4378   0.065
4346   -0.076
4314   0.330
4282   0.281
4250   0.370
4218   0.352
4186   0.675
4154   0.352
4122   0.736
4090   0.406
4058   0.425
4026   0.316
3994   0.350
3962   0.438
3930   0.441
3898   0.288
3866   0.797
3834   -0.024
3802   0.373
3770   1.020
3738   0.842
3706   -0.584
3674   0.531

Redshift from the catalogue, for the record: 0.705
